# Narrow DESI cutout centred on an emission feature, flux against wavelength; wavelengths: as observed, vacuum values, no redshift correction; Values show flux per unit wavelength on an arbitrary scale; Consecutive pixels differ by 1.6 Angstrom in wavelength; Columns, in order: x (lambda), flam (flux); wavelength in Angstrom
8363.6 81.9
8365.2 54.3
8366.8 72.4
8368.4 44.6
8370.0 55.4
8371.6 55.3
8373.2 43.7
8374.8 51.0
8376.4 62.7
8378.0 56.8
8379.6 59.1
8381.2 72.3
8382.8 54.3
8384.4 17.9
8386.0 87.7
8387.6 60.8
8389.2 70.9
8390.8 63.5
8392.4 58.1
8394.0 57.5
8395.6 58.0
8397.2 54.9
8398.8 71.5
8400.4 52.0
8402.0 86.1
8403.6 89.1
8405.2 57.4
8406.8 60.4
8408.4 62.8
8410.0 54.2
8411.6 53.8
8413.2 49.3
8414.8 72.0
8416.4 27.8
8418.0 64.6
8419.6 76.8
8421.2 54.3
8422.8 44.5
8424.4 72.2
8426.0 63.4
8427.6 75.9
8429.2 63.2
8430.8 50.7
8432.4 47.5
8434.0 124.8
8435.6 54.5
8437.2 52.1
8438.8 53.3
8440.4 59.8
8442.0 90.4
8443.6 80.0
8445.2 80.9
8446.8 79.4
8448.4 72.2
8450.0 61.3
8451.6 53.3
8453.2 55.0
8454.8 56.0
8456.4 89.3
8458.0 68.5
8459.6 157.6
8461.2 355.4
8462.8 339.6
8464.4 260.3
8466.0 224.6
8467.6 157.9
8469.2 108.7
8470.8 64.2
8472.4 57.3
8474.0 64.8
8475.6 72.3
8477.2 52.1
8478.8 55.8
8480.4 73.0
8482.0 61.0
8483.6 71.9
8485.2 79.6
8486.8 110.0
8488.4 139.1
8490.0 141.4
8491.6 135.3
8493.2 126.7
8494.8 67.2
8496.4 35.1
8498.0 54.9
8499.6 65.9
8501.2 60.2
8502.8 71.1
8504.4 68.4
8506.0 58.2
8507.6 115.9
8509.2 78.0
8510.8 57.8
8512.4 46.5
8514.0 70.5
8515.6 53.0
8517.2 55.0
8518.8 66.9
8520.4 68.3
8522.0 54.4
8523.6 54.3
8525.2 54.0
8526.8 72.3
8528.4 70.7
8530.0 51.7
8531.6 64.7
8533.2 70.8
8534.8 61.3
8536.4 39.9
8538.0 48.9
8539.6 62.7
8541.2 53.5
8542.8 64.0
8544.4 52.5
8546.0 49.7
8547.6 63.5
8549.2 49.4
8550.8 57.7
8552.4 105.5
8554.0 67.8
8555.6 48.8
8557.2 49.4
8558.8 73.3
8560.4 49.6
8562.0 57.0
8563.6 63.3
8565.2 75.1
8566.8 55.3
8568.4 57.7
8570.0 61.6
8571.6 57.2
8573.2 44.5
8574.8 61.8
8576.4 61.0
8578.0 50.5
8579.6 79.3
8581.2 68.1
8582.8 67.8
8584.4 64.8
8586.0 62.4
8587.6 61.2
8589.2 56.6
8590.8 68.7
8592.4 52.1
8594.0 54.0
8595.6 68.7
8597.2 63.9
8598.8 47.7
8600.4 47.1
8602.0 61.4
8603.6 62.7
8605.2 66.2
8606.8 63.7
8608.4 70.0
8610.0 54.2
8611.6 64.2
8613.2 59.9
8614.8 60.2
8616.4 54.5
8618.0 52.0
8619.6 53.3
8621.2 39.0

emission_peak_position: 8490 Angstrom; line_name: [N II]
